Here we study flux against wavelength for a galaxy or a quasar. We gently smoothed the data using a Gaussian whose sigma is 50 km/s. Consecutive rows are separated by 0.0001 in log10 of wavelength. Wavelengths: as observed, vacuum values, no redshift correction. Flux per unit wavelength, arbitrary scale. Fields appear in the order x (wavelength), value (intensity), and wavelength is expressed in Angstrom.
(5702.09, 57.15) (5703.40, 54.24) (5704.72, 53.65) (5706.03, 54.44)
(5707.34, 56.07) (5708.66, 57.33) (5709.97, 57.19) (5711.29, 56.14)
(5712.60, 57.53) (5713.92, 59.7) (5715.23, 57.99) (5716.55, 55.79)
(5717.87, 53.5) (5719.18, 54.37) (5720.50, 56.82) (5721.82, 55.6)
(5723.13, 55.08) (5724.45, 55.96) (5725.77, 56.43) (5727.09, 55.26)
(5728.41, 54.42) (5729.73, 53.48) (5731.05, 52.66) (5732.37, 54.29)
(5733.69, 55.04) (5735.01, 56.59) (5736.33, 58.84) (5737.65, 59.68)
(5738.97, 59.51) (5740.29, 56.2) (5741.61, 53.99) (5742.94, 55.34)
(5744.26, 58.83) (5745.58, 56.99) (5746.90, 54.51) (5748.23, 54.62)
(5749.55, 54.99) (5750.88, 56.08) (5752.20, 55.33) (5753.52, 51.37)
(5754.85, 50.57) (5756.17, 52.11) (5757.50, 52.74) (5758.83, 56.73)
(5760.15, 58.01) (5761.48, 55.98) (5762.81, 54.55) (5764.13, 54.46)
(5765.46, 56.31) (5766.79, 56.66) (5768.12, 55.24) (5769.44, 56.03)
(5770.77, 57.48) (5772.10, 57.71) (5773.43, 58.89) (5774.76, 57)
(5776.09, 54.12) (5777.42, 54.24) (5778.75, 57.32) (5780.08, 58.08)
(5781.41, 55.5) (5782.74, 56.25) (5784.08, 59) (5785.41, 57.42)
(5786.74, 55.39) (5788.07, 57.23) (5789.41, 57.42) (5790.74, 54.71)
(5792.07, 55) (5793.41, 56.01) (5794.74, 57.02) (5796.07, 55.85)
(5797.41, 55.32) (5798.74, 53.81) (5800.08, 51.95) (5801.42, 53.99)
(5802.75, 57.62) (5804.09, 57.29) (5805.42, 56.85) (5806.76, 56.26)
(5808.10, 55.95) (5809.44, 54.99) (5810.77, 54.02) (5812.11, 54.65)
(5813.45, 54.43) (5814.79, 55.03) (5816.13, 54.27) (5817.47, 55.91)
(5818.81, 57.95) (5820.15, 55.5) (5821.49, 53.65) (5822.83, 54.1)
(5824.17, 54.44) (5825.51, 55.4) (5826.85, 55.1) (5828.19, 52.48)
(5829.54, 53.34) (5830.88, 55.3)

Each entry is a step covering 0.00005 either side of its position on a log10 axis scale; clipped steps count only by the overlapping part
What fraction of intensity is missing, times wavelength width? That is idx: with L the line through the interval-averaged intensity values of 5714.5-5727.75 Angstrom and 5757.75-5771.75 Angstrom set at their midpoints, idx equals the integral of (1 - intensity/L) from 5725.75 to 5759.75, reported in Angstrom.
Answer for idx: 0.4 Angstrom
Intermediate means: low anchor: 55.7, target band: 55.3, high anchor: 56.1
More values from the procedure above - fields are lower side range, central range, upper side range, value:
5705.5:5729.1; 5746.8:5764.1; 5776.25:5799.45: 0.52 Angstrom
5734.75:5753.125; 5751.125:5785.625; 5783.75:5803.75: 0.27 Angstrom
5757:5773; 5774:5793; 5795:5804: -0.29 Angstrom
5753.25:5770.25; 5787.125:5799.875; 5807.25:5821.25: -0.15 Angstrom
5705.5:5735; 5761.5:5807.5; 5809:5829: -0.84 Angstrom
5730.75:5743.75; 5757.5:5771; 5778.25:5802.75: 0.06 Angstrom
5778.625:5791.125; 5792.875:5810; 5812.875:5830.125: 0.09 Angstrom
